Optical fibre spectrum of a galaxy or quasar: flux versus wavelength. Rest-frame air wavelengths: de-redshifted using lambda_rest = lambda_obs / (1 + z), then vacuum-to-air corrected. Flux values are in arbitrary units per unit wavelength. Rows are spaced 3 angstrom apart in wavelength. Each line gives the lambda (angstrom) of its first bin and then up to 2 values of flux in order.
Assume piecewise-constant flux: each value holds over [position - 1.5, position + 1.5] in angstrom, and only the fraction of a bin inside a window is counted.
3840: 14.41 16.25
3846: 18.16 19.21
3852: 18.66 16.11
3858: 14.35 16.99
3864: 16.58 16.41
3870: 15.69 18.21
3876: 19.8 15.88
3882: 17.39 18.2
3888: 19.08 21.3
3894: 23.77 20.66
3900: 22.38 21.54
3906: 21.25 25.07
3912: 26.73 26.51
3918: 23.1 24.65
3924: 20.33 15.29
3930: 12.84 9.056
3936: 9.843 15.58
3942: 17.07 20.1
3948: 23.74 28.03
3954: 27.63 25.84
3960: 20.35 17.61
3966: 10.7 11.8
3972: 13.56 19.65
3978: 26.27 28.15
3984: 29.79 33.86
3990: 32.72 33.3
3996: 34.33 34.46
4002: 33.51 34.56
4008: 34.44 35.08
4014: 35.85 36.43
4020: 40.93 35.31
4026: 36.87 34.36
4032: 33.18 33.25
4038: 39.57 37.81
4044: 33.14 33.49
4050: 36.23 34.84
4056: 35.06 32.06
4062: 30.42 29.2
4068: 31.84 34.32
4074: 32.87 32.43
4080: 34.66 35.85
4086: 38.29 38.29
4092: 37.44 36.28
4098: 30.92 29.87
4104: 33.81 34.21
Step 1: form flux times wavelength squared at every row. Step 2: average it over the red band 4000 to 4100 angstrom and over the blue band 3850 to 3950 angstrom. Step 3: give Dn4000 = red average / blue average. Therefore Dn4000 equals 1.98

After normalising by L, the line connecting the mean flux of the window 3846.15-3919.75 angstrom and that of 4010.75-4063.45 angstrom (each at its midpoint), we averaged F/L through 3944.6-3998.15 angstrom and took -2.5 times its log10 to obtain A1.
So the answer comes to 0.17 mag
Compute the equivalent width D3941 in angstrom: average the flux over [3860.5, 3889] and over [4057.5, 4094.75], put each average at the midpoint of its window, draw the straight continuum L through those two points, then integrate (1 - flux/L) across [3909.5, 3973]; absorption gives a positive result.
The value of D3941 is 9.7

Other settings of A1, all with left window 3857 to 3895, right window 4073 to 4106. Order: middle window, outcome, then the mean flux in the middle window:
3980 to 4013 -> -0.21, 33.2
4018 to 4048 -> -0.19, 35.8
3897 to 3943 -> 0.09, 19.5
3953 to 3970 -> 0.28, 18.9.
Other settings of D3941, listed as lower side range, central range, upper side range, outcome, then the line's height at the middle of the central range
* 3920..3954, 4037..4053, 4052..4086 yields -2.8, 30.5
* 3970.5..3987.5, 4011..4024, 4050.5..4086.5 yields -3.9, 28.5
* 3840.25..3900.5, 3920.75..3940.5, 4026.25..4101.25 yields 7.1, 23.2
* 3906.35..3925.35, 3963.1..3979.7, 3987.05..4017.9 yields 7.7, 30.8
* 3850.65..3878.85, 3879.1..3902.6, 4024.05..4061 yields -0.7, 19.6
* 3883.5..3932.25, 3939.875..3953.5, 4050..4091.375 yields 1.1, 24.3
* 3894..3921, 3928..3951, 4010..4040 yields 9.2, 26.9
